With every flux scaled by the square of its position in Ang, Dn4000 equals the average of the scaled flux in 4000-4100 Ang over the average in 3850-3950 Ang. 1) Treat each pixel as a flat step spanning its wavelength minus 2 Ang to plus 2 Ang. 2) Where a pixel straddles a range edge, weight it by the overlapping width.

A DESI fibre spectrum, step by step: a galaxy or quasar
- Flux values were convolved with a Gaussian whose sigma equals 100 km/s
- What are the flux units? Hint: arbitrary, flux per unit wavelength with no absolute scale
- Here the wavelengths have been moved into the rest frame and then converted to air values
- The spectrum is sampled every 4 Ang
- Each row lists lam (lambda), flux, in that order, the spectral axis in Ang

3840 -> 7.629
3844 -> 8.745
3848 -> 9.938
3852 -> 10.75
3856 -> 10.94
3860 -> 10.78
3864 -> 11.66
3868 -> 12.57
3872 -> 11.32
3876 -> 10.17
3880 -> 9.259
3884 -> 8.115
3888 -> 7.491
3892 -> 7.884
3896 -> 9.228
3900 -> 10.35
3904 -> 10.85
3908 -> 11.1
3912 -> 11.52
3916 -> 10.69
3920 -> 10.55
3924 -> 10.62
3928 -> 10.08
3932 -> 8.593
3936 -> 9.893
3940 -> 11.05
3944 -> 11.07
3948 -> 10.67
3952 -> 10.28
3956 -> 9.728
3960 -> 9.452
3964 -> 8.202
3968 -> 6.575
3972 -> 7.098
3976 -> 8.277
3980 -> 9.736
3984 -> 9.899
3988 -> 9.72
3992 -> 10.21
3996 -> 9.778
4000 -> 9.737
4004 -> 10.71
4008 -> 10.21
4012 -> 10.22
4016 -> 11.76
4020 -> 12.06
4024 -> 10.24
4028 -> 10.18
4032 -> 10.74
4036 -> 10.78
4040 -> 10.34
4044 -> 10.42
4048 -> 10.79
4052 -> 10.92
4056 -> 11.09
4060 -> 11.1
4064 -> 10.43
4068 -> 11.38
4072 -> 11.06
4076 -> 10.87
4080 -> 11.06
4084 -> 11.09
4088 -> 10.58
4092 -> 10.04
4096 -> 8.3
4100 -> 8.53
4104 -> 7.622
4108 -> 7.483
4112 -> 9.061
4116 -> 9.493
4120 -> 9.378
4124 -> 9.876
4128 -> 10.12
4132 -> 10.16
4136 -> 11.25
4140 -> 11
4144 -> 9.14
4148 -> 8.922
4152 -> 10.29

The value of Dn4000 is 1.1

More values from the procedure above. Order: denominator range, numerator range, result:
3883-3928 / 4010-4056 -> 1.16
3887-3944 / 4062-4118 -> 1.06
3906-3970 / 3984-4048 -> 1.09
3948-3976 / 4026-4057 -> 1.28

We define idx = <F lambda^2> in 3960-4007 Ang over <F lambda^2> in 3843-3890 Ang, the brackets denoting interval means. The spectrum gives 1.0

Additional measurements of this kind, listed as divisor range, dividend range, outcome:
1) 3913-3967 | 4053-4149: 1.08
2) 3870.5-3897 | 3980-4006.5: 1.17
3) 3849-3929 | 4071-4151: 1.06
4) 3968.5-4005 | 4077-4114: 1.06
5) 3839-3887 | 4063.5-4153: 1.10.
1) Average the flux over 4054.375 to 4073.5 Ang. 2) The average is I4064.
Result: 11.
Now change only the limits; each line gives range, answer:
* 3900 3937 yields 10.4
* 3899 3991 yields 9.82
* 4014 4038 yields 11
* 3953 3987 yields 8.7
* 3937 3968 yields 9.83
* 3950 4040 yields 9.81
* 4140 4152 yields 9.57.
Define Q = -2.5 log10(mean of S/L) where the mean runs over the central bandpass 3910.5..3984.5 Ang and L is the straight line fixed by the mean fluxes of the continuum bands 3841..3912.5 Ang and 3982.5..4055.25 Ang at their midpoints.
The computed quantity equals 0.07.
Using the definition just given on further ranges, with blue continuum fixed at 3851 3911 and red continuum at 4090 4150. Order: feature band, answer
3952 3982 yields 0.156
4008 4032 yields -0.119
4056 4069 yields -0.149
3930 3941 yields 0.028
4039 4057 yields -0.118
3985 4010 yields -0.030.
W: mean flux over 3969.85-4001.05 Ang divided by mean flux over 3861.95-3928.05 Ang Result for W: 0.9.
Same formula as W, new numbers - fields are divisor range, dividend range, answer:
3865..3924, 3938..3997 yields 0.93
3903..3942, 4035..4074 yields 1.03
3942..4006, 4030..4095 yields 1.14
